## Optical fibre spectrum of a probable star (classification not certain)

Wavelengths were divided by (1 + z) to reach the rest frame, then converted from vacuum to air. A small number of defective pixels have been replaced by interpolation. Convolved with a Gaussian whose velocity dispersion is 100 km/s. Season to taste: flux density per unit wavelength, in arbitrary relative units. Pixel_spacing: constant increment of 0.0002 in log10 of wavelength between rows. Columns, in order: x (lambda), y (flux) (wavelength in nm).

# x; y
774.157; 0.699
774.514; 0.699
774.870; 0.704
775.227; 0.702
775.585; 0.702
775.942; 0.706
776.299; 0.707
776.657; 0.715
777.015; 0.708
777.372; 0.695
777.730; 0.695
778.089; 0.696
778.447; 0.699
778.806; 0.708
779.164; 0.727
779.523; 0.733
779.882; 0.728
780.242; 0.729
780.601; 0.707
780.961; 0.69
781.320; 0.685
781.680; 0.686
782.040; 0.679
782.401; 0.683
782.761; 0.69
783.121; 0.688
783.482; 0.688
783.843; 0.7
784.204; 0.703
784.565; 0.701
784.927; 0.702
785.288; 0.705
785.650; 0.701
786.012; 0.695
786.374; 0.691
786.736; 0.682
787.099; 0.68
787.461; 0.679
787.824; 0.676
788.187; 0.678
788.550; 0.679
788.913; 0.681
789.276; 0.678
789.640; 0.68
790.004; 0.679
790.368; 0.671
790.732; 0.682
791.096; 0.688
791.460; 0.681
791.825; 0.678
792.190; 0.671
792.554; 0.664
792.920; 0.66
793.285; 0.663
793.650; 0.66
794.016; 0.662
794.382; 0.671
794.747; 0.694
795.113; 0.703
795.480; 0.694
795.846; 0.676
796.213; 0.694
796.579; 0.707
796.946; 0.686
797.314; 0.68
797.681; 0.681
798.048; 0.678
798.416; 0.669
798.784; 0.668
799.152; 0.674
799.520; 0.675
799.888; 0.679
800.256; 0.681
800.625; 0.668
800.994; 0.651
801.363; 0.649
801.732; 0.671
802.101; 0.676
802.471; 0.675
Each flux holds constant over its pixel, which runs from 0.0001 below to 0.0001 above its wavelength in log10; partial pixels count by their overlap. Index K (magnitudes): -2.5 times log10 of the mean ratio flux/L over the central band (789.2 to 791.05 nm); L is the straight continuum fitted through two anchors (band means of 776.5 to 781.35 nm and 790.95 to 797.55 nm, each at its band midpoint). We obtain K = 0.01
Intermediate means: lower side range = 0.709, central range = 0.679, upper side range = 0.68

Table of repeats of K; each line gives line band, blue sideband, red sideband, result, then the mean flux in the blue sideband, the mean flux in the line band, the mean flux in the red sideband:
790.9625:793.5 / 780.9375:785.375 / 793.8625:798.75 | 0.023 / 0.692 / 0.672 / 0.684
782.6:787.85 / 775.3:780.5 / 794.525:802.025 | 0.010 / 0.71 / 0.693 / 0.679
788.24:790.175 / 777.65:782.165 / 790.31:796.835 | 0.013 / 0.705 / 0.679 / 0.679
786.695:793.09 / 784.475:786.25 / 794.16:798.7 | 0.027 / 0.7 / 0.677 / 0.685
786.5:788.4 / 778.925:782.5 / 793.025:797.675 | 0.024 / 0.705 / 0.679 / 0.682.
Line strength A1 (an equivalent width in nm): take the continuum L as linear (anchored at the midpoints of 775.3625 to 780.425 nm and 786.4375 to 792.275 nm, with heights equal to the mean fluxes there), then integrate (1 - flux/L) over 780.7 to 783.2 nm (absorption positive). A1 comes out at 0.05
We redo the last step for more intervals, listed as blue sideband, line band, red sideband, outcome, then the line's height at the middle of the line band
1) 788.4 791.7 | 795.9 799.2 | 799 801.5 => -0.05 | 0.671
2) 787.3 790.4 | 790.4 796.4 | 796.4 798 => 0.05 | 0.683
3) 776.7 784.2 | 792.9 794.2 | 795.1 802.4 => 0.04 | 0.684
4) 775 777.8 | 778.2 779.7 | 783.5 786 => -0.03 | 0.703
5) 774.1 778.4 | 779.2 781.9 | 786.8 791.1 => -0.06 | 0.694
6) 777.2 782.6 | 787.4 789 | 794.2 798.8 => 0.04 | 0.694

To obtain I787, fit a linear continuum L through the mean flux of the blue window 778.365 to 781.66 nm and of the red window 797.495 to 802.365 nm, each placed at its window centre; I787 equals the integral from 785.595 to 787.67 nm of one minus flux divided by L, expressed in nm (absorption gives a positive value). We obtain 0.03 nm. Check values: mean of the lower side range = 0.711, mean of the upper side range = 0.671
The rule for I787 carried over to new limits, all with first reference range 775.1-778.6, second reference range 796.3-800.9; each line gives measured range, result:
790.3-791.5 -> 0.01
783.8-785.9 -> -0.02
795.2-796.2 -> -0.01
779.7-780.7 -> -0.03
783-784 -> 0.00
